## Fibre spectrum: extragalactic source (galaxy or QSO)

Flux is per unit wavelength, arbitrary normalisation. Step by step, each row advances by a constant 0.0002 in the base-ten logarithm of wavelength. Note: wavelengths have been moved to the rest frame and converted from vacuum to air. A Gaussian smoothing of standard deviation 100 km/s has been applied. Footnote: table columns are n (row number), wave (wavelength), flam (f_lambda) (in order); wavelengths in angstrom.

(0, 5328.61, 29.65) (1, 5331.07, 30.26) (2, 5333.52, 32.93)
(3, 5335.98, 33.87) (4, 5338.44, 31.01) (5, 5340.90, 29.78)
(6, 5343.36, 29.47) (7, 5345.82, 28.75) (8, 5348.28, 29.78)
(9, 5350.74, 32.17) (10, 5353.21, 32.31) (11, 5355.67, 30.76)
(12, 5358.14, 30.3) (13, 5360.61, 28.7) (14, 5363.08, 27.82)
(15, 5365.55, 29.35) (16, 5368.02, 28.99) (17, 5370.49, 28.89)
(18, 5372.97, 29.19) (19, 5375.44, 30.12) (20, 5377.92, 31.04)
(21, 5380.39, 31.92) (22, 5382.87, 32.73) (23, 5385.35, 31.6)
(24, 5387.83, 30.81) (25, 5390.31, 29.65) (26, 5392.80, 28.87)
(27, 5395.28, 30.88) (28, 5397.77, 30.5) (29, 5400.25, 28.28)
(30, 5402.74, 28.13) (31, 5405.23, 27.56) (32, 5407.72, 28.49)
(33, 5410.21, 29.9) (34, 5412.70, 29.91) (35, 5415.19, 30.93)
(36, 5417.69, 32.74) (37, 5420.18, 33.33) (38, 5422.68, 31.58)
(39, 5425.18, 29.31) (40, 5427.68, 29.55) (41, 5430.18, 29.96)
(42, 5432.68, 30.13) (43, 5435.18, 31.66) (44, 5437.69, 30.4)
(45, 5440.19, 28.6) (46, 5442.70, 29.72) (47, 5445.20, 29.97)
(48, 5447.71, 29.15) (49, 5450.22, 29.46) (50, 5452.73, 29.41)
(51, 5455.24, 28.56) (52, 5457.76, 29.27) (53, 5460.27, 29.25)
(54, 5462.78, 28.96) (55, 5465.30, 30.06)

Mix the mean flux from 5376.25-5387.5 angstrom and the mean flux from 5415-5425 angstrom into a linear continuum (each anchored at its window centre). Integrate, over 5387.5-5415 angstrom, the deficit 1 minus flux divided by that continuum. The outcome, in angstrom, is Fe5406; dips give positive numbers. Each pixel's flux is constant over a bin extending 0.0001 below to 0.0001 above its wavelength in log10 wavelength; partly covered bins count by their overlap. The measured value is 2.11 angstrom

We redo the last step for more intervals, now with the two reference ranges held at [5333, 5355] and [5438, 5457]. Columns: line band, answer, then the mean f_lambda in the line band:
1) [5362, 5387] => 0.3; 30.2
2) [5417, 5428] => -0.6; 31.4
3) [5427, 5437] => -0.3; 30.4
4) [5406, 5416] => 0.1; 29.7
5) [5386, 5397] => 0.0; 30.1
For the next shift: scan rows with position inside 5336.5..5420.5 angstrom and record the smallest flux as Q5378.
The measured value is 27.56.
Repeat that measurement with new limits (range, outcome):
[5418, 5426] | 29.31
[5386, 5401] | 28.28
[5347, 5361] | 28.7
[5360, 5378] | 27.82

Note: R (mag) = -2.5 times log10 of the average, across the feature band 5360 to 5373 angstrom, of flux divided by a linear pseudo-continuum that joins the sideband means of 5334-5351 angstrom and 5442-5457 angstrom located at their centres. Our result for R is 0.06 mag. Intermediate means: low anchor 30.7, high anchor 29.4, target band 28.8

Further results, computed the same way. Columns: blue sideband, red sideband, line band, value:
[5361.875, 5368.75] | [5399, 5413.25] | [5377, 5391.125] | -0.097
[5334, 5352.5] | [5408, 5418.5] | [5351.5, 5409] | 0.029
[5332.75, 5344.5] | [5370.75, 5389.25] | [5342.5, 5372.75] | 0.050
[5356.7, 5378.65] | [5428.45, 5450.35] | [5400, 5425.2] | -0.015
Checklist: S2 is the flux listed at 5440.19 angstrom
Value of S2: 28.6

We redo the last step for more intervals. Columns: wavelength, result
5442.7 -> 29.72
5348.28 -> 29.78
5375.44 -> 30.12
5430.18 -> 29.96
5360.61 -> 28.7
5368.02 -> 28.99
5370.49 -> 28.89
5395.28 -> 30.88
